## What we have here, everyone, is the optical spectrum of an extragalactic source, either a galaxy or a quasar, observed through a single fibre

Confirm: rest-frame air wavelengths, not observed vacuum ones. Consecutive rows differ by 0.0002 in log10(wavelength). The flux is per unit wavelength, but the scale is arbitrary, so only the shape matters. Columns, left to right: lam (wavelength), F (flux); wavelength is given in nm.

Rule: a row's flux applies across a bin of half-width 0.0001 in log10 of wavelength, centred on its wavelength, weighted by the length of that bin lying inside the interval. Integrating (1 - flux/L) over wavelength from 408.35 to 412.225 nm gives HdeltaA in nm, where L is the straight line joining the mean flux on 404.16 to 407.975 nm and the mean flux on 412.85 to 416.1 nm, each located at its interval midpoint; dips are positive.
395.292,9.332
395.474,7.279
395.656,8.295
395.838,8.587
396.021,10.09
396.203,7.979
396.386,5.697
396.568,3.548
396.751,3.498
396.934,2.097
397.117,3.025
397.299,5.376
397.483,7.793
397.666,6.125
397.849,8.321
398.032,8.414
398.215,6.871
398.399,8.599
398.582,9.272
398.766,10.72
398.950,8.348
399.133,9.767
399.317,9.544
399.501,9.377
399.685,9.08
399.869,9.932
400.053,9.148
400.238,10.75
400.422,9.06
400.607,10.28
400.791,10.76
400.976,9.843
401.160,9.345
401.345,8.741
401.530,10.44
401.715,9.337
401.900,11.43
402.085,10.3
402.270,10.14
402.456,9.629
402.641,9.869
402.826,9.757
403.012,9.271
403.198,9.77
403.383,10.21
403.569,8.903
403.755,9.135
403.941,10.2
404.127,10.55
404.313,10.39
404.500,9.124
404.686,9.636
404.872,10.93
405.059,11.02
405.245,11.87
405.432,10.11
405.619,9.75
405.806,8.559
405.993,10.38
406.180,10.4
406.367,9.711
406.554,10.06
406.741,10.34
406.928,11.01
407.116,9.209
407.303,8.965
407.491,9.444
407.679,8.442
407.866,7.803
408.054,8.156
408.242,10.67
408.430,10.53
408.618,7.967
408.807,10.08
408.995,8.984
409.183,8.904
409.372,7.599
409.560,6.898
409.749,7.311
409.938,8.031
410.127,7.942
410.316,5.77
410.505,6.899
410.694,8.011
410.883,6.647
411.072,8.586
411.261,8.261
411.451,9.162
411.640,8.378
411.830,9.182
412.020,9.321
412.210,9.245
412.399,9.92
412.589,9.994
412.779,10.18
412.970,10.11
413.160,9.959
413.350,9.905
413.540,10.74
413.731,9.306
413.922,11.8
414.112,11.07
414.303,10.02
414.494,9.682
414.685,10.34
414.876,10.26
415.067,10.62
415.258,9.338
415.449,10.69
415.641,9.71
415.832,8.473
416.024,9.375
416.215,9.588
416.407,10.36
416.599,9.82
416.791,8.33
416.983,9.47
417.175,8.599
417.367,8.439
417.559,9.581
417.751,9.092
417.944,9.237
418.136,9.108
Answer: 0.67 nm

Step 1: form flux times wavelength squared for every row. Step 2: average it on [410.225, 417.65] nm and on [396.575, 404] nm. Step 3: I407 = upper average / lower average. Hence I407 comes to 1.14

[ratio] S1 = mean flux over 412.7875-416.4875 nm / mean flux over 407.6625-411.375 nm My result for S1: 1.23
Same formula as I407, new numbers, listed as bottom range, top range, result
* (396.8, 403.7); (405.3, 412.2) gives 1.04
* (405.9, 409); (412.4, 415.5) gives 1.11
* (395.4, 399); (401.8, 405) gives 1.47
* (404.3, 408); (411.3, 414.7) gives 1.04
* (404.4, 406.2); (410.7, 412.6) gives 0.89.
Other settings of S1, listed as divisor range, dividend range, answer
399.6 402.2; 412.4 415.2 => 1.04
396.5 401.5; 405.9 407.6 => 1.22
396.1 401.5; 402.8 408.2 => 1.22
